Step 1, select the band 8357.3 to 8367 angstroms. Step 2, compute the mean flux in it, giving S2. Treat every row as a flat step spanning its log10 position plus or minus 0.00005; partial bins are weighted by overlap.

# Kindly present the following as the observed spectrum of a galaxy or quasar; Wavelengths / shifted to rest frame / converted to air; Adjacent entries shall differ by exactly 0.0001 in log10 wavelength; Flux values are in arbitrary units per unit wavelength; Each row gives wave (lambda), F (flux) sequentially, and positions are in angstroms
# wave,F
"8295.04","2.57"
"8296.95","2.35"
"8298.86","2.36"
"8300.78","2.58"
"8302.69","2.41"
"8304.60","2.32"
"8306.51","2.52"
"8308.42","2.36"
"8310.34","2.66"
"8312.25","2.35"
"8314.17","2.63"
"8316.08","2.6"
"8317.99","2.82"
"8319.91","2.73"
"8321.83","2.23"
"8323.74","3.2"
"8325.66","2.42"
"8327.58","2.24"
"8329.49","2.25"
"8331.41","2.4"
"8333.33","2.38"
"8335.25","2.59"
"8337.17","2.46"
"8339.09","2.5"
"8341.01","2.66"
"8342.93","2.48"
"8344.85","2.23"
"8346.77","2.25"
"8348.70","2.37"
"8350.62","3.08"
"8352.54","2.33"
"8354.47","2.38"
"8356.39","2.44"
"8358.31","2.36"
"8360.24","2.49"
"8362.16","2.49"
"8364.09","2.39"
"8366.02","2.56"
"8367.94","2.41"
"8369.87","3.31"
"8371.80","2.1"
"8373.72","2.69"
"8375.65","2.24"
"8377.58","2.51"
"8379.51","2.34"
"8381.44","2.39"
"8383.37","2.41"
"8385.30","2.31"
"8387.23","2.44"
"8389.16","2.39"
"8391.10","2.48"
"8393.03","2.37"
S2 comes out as 2.46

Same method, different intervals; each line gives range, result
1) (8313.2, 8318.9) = 2.68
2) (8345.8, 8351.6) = 2.56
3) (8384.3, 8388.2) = 2.38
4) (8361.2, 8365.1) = 2.44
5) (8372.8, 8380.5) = 2.44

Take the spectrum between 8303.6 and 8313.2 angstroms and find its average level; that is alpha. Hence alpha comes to 2.44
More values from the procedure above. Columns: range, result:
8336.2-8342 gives 2.54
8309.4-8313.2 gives 2.51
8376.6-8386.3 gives 2.39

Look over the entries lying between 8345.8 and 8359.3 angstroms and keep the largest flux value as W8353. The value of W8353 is 3.08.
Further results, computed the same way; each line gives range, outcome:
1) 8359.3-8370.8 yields 3.31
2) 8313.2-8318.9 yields 2.82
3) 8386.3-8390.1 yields 2.44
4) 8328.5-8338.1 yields 2.59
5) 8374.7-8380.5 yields 2.51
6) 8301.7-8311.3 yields 2.66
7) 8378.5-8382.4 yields 2.39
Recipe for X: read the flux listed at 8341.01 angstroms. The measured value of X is 2.66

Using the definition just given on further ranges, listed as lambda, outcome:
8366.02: 2.56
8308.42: 2.36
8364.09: 2.39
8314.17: 2.63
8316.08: 2.6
